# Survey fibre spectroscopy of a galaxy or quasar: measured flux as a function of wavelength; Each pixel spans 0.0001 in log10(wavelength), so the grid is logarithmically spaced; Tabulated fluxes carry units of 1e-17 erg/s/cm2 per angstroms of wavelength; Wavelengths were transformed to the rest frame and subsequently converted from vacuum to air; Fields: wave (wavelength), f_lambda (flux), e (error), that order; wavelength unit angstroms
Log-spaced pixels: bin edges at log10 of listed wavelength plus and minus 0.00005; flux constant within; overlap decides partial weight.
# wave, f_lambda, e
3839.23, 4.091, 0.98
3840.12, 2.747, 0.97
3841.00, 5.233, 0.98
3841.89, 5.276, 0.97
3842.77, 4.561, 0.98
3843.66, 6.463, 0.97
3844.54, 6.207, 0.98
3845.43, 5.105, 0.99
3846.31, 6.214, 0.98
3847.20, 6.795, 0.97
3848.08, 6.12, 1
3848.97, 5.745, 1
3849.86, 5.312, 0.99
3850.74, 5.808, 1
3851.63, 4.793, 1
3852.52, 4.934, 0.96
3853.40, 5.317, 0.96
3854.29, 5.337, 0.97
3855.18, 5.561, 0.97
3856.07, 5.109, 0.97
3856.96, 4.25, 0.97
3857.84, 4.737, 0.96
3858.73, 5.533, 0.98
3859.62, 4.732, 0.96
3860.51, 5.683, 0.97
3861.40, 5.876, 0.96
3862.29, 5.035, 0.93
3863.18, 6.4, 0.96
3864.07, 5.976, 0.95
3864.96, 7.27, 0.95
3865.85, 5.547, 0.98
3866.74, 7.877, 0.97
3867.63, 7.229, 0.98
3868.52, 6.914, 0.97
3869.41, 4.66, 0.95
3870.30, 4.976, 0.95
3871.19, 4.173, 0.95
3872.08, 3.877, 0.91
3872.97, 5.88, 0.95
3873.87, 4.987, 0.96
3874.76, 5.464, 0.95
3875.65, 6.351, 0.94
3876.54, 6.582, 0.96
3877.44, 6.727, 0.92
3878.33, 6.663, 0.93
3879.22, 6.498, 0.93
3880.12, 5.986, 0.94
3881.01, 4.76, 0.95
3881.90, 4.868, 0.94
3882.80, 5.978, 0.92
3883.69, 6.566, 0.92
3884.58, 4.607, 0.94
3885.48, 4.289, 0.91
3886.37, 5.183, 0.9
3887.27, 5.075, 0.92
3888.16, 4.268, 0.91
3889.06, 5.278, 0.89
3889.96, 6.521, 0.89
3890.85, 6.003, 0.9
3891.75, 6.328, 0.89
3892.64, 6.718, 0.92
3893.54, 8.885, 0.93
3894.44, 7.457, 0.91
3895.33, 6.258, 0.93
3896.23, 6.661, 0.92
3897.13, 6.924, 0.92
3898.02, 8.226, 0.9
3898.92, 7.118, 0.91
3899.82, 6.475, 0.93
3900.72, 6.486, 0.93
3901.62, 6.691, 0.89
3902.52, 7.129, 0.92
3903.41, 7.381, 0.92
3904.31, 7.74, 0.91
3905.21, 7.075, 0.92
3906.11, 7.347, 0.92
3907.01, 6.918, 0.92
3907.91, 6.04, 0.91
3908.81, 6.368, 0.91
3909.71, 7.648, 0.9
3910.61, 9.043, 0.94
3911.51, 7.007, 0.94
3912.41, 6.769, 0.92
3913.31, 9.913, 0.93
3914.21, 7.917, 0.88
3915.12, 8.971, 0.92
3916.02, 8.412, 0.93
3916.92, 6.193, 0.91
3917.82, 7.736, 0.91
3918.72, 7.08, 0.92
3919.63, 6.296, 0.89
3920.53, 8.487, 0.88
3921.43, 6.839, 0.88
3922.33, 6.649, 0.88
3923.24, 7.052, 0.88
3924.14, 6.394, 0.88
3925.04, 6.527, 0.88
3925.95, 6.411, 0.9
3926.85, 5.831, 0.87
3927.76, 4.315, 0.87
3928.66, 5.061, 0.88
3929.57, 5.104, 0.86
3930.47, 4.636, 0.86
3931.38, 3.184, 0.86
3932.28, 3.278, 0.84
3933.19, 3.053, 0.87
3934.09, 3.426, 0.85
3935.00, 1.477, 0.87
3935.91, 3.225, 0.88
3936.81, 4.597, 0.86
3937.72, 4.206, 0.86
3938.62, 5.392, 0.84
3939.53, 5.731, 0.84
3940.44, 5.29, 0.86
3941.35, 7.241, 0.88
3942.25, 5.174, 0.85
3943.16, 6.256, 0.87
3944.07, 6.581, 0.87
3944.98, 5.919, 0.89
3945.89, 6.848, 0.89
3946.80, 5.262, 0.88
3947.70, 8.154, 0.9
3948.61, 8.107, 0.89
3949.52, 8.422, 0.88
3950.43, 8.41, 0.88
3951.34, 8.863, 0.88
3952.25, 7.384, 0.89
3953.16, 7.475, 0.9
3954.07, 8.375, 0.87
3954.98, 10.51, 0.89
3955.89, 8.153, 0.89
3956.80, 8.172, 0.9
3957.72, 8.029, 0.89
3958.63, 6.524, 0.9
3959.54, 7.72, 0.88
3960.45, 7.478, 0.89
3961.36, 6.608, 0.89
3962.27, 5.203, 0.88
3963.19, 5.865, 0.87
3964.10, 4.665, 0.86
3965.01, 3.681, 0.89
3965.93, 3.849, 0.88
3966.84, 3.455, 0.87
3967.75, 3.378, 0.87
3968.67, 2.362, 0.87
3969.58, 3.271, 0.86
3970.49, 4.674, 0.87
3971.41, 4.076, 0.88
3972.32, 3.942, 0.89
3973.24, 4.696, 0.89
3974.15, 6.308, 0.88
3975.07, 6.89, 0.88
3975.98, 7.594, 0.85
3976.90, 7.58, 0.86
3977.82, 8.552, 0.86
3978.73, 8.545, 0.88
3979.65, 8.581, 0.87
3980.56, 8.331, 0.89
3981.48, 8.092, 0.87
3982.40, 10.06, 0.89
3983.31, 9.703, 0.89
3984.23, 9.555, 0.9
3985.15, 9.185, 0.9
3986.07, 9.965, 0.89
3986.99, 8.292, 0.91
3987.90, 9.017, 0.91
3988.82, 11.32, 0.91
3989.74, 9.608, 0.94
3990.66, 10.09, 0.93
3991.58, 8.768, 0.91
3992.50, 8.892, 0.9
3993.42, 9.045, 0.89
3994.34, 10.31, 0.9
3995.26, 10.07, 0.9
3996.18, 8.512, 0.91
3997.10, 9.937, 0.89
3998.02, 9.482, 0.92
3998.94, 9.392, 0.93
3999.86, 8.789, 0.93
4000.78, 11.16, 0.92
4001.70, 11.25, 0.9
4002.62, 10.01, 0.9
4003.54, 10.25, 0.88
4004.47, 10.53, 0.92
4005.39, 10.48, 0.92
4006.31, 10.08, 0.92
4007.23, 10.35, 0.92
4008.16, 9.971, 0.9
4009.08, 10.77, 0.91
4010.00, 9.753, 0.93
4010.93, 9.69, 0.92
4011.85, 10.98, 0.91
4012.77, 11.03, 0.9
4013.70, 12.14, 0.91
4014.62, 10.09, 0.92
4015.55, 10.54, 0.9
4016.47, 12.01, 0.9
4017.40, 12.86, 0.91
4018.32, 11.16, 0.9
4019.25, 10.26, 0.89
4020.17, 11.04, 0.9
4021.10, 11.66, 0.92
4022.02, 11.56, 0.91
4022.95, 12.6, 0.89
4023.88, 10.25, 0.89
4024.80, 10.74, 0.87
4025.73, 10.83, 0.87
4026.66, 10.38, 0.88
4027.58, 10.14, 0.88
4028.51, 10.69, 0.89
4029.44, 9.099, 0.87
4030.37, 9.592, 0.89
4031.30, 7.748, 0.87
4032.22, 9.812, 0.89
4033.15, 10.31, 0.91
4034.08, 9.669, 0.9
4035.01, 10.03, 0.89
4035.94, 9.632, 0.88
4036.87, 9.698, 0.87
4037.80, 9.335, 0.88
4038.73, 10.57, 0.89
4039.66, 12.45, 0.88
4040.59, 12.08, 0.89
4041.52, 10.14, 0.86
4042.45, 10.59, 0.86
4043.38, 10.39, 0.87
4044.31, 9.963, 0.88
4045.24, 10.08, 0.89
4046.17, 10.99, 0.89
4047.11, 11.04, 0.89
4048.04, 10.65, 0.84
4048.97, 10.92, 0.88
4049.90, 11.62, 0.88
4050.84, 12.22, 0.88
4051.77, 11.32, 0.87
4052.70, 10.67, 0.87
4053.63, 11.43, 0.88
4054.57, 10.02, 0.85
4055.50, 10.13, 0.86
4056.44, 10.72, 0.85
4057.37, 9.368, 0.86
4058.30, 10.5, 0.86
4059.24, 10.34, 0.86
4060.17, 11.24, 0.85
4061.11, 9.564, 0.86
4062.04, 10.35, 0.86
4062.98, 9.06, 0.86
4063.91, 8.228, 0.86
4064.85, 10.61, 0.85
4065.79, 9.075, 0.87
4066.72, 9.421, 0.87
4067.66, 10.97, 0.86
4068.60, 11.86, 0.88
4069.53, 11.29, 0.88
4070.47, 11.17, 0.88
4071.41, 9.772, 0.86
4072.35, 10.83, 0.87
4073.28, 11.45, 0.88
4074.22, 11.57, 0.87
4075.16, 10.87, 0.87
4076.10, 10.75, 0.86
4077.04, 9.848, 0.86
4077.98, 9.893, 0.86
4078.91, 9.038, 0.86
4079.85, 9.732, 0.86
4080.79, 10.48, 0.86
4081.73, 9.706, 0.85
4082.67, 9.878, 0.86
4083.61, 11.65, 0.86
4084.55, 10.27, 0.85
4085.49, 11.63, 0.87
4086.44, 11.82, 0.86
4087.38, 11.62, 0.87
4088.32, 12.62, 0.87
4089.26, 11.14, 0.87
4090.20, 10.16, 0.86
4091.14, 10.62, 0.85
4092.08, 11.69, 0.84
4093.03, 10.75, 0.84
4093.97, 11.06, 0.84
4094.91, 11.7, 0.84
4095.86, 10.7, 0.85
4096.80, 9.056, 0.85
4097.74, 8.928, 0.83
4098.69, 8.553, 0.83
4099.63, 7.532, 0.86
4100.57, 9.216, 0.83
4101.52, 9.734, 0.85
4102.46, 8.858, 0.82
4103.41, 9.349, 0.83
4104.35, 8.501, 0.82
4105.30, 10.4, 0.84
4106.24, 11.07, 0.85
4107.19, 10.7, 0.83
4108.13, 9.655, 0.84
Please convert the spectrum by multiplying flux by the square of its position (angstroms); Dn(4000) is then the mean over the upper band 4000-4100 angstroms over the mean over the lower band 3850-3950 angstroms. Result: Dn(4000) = 1.87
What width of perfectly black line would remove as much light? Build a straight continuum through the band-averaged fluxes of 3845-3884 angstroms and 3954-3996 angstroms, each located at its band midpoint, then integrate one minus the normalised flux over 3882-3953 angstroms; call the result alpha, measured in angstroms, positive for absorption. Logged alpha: 1.33 angstroms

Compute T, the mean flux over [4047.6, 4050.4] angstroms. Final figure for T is 11.1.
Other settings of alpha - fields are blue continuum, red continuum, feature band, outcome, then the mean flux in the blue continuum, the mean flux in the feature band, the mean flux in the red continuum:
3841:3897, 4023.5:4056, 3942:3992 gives 7.6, 5.75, 7.16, 10.4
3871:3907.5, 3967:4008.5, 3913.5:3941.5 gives 5.3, 6.22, 5.7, 8.43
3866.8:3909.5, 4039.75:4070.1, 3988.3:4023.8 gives -4.4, 6.21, 10.4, 10.6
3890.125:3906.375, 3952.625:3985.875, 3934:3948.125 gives 3.1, 7.04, 5.34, 6.73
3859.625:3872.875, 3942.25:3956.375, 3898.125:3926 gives -2.0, 5.79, 7.25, 7.57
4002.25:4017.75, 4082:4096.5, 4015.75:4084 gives 2.3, 10.7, 10.5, 11.1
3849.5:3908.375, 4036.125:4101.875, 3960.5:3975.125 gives 6.4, 5.99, 4.57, 10.5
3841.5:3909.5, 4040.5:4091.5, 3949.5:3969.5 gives 3.8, 5.98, 6.47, 10.6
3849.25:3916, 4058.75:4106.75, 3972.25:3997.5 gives -1.1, 6.22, 8.69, 10.3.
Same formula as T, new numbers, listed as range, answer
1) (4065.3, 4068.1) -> 9.81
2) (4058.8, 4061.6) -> 10.4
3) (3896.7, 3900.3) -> 7.18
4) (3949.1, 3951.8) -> 8.56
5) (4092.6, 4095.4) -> 11.2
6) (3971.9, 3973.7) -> 4.33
